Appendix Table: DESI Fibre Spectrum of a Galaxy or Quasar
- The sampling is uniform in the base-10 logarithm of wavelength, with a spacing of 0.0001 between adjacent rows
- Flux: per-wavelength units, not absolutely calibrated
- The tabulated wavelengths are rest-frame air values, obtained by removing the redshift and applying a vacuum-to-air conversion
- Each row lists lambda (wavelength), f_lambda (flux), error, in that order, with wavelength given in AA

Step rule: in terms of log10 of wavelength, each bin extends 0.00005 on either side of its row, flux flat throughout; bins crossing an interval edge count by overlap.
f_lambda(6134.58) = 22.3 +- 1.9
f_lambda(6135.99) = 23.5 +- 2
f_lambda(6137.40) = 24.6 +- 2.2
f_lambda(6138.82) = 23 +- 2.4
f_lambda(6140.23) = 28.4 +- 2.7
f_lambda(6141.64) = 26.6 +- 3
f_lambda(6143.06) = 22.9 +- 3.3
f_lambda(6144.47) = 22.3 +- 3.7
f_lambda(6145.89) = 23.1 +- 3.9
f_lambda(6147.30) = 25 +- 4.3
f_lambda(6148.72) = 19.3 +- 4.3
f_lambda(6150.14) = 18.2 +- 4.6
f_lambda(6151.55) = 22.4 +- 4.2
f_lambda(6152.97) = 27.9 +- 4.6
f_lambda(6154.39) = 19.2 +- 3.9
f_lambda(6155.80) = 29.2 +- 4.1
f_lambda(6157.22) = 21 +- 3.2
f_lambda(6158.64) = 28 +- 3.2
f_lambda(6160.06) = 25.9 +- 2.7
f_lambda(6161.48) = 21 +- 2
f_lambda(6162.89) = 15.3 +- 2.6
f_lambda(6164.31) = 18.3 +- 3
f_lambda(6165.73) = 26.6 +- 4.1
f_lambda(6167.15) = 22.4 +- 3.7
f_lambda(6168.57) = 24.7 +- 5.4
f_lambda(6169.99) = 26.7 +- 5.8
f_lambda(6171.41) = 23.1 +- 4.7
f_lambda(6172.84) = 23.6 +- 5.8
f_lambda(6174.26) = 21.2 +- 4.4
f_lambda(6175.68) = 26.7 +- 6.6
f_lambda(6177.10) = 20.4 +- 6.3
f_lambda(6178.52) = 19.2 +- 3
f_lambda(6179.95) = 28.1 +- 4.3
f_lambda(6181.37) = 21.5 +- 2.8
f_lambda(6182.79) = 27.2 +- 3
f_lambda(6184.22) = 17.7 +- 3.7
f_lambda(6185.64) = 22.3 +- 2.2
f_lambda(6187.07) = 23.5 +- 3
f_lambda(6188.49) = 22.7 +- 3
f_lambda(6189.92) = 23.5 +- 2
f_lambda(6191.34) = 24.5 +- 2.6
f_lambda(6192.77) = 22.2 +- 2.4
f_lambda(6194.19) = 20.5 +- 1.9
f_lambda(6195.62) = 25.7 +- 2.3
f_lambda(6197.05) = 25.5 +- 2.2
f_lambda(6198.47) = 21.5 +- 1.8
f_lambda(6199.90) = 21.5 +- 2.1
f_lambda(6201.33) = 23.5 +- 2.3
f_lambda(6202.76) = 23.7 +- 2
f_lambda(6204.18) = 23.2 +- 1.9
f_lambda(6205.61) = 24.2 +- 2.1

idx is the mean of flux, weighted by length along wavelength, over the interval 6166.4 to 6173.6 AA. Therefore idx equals 24.1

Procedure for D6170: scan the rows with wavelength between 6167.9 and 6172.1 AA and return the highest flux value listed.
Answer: 26.7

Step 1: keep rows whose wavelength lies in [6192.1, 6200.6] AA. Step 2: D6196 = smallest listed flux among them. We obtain 20.5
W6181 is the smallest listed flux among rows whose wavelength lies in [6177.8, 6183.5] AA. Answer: 19.2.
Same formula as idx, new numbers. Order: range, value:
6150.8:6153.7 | 25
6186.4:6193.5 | 23.3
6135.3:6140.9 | 24.9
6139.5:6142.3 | 27.5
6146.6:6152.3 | 21.2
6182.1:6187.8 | 22.6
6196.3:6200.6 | 22.9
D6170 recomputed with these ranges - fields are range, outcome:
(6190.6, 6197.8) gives 25.7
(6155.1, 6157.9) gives 29.2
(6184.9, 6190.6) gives 23.5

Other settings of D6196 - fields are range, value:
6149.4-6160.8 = 18.2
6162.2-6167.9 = 15.3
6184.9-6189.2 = 22.3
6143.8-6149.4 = 19.3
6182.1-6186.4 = 17.7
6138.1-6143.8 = 22.9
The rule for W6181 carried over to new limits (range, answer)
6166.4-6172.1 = 22.4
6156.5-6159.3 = 21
